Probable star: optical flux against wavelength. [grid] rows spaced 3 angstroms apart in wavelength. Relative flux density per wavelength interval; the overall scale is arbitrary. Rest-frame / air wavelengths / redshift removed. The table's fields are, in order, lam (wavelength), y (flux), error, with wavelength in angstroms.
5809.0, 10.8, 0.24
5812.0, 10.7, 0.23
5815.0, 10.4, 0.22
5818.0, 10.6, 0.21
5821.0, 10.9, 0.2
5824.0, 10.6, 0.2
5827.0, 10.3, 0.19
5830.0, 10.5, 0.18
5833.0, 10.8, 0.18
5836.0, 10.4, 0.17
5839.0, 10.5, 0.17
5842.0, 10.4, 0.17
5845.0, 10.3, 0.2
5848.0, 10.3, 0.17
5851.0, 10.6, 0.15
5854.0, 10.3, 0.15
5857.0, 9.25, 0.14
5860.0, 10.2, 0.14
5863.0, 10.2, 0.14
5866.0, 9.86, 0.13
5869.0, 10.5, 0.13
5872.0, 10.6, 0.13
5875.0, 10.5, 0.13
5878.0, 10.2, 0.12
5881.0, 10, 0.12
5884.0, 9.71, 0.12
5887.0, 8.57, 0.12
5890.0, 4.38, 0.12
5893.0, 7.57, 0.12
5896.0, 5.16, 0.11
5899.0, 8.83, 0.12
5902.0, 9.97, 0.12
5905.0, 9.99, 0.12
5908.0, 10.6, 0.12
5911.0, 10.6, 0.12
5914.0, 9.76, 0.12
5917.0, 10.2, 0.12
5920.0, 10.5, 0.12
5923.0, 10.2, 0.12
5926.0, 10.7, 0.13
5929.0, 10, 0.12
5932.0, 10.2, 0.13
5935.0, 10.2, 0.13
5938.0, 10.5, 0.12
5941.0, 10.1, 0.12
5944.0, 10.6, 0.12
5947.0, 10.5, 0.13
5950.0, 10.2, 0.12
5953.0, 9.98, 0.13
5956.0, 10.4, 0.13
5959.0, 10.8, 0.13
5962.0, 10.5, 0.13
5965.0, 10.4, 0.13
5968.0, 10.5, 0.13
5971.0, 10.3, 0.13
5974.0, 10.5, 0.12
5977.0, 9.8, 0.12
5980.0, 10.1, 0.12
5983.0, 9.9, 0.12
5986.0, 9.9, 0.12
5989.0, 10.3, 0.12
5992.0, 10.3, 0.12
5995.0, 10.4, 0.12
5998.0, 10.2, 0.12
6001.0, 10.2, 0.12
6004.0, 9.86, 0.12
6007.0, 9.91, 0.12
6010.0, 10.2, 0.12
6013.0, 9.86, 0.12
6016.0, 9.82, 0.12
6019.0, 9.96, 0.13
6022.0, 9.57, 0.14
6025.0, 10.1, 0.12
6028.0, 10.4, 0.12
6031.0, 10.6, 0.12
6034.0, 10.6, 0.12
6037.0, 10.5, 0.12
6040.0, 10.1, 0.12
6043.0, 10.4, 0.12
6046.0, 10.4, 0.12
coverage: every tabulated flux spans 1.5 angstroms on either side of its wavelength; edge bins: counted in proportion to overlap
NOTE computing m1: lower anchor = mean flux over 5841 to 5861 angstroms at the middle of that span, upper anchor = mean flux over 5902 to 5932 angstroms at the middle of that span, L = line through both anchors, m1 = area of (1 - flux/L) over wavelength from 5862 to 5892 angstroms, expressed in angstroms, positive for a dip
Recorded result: 2.4 angstroms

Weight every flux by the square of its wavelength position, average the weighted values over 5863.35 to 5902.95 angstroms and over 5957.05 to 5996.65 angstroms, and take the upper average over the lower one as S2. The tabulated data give 1.2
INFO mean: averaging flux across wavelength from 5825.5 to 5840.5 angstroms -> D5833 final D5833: 10.5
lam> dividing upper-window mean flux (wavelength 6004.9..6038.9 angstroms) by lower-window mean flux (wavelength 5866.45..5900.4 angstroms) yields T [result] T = 1.2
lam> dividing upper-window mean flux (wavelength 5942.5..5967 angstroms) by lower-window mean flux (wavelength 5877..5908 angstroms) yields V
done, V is 1.22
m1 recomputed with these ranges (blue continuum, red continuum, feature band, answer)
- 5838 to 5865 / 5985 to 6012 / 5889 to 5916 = 4.1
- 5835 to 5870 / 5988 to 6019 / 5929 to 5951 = -0.3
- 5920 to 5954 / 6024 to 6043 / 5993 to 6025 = 1.1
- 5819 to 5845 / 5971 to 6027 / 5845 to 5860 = 0.5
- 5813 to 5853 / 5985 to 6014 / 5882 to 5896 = 4.0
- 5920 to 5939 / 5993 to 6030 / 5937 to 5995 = -0.6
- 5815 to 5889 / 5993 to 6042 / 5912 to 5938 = -0.1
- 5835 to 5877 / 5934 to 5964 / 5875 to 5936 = 5.6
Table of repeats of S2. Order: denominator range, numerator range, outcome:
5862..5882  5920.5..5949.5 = 1.03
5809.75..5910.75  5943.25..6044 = 1.09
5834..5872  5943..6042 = 1.04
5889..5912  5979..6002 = 1.24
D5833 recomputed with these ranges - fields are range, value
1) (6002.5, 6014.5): 9.96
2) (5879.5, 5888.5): 9.43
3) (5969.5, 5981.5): 10.2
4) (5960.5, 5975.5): 10.4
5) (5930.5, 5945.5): 10.3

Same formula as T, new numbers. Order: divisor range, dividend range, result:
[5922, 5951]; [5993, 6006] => 0.98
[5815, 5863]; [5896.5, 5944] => 0.97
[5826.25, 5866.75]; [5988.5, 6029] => 0.98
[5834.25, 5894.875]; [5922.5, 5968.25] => 1.07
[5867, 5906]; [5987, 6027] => 1.13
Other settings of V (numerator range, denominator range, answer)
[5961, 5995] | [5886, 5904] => 1.37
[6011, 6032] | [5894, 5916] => 1.08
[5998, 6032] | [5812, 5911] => 1.02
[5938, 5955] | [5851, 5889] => 1.04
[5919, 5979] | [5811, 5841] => 0.98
